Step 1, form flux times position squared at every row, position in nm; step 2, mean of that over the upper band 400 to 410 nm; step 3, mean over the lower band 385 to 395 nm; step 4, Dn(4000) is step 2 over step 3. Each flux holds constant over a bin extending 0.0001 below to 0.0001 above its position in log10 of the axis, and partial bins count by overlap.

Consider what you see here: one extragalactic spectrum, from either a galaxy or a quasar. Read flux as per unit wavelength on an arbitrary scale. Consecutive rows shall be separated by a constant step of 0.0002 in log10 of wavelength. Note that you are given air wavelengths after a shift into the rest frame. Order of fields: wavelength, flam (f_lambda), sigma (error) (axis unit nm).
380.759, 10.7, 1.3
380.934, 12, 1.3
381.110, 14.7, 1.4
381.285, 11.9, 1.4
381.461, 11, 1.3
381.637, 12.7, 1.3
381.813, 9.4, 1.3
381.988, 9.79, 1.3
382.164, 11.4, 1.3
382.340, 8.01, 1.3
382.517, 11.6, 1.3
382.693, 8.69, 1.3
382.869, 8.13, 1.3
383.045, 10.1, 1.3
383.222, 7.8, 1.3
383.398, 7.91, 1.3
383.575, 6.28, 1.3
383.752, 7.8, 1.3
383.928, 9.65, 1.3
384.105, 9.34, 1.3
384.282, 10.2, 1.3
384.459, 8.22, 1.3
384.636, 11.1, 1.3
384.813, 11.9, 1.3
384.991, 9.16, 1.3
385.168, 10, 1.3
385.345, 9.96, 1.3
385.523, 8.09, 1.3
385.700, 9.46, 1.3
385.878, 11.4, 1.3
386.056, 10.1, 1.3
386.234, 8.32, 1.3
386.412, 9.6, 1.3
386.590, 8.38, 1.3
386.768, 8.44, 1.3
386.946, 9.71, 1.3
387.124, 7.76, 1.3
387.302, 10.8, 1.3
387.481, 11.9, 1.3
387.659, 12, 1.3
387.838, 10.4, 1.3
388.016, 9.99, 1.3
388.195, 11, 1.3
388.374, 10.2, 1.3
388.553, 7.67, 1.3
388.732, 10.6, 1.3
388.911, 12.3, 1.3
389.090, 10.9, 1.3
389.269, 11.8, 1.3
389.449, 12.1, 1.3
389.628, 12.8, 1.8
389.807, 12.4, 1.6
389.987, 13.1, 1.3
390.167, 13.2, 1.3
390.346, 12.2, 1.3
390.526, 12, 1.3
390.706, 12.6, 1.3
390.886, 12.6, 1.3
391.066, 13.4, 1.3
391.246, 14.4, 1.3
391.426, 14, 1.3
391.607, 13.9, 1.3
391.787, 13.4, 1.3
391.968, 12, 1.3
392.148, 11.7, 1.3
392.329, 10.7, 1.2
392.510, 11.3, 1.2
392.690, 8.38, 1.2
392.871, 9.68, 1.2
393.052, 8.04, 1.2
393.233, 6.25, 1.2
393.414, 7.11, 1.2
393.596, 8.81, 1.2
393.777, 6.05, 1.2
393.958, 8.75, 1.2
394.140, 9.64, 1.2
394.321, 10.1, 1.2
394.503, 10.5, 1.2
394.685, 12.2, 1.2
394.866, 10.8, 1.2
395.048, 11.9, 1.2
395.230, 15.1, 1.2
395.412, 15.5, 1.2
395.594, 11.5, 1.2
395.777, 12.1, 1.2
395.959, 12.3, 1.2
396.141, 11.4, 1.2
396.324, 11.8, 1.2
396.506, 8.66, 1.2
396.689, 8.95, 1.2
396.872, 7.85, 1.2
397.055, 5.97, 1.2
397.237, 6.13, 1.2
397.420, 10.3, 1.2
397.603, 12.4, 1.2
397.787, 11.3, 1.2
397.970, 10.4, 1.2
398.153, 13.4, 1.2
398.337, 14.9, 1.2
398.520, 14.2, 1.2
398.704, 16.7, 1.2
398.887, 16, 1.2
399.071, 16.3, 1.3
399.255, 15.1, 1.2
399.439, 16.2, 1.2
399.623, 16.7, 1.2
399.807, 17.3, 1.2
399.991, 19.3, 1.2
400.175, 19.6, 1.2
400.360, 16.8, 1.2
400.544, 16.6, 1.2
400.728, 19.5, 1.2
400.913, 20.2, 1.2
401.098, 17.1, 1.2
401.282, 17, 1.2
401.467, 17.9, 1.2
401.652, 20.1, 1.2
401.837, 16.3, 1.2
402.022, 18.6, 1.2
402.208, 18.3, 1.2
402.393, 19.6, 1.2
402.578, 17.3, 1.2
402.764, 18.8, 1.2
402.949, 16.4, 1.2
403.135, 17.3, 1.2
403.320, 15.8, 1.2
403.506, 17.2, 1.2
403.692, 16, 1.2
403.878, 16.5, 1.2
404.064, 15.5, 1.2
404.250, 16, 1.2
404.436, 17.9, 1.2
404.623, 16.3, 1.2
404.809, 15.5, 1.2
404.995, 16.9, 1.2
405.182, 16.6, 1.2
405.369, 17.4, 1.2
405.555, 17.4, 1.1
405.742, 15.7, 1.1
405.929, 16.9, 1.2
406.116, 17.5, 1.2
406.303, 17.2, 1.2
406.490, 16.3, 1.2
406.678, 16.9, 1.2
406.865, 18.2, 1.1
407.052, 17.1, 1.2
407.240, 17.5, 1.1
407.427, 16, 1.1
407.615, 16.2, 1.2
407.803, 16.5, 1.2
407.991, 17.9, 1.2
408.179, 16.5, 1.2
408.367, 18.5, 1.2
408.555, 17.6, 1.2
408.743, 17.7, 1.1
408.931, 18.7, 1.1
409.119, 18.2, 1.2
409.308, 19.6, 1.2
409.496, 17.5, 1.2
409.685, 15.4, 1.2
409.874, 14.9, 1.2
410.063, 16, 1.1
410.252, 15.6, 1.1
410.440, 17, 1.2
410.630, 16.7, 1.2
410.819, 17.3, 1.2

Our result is 1.76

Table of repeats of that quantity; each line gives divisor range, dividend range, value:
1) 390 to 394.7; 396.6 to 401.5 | 1.39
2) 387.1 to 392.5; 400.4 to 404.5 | 1.58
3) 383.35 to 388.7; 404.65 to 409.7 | 1.99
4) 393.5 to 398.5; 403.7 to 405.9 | 1.61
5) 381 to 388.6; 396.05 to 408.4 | 1.76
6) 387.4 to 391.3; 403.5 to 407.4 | 1.54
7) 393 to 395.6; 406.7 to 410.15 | 1.82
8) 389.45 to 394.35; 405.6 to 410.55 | 1.67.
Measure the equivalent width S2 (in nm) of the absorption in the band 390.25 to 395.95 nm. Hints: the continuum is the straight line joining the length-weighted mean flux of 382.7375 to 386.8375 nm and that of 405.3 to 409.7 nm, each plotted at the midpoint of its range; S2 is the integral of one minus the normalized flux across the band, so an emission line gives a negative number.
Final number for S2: 0.427 nm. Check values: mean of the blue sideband 9.19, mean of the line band 11.2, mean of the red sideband 17.3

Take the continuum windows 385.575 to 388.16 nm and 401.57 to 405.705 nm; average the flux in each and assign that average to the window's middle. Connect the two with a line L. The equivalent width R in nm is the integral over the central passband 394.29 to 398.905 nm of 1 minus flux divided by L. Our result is 0.82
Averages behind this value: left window 9.88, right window 17.1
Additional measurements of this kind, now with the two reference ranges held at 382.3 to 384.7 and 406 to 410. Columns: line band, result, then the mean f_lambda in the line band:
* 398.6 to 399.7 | -0.15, 16.1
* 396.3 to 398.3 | 0.56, 9.81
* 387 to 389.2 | 0.00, 10.5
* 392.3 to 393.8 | 0.45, 8.5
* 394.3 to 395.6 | 0.05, 12.4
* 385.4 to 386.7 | 0.06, 9.33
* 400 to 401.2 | -0.30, 18.4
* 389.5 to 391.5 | -0.29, 13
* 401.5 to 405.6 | -0.39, 17.2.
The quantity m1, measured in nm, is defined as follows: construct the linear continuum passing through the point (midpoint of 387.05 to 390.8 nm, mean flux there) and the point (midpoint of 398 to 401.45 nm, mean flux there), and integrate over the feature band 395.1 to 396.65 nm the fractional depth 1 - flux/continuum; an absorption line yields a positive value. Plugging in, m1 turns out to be 0.27 nm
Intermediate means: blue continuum 11.3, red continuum 16.7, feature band 12.2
